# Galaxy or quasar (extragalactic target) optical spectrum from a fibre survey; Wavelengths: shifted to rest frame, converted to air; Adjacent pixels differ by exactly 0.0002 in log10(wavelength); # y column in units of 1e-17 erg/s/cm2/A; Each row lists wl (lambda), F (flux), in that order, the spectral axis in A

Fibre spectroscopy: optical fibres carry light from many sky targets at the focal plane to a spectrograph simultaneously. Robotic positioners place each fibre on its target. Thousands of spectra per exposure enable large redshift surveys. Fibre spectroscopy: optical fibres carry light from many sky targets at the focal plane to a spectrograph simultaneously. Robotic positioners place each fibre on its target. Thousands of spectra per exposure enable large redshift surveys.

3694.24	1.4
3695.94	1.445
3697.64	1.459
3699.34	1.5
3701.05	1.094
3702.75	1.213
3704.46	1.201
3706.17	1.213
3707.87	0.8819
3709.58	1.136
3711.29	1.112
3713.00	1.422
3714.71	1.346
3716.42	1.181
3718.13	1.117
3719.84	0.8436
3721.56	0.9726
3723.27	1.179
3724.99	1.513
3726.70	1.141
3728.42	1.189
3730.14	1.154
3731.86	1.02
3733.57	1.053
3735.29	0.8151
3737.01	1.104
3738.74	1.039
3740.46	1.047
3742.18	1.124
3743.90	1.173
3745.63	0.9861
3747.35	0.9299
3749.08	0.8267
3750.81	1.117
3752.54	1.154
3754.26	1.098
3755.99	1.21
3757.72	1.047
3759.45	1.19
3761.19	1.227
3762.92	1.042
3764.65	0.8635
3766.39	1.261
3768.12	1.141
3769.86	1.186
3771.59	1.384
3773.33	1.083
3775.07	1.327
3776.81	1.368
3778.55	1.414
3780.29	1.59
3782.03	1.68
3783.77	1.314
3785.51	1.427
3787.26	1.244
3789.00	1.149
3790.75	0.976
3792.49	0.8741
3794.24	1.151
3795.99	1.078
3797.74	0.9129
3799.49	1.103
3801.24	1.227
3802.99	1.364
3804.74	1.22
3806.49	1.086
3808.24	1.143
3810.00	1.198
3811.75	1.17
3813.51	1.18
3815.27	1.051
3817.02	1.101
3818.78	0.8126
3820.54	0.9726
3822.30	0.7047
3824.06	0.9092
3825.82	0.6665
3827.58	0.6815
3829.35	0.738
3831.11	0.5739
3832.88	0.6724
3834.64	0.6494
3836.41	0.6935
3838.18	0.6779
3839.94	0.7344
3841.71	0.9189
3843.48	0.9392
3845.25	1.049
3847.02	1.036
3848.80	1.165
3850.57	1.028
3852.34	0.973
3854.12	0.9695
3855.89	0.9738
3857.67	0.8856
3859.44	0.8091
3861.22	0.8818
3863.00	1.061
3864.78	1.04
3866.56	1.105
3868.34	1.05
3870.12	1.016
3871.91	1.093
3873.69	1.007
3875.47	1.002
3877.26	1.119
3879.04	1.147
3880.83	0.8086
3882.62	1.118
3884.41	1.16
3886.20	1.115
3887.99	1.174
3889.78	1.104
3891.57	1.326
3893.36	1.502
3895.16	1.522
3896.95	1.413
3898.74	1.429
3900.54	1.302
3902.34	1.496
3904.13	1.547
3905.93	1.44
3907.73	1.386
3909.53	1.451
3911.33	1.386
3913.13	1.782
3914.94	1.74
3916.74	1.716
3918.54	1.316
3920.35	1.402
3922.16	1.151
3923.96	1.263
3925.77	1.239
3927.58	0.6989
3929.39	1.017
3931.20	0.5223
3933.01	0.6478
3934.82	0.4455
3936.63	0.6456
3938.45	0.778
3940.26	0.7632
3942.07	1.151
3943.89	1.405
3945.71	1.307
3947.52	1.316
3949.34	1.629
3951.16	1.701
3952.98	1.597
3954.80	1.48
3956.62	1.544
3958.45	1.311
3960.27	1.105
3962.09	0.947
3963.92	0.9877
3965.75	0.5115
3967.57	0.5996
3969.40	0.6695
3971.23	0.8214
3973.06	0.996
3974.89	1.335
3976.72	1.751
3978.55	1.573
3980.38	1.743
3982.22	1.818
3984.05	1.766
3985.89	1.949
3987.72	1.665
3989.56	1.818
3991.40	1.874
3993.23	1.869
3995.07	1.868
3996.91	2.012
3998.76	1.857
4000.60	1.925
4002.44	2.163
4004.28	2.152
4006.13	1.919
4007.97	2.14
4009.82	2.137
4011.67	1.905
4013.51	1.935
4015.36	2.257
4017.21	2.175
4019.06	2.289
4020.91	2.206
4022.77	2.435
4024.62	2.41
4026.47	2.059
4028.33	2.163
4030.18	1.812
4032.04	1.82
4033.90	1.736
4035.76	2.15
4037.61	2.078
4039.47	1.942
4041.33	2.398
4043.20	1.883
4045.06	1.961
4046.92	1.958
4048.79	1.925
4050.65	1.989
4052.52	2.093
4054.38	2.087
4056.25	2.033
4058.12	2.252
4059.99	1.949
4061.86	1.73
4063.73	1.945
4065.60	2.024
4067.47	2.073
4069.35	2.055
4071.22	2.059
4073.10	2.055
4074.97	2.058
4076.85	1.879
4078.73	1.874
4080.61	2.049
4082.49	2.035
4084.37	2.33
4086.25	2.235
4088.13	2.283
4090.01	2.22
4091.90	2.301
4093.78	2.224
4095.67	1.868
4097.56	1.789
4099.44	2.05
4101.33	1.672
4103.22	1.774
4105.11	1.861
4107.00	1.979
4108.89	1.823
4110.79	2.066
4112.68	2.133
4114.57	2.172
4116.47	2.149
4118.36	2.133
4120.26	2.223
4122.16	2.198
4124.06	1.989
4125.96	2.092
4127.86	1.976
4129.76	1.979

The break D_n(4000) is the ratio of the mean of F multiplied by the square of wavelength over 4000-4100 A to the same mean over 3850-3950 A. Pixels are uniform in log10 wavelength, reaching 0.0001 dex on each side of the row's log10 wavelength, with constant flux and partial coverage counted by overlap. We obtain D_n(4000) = 1.92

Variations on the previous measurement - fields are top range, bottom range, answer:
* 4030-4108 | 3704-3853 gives 2.17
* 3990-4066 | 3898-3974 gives 1.81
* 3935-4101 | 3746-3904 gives 1.83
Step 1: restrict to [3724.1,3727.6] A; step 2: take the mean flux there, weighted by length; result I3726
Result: 1.32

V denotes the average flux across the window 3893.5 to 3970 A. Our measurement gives 1.21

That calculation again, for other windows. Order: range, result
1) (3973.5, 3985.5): 1.65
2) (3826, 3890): 0.945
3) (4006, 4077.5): 2.05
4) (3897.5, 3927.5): 1.42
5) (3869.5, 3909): 1.24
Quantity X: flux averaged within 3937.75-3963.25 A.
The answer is 1.29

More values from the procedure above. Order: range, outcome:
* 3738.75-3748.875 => 1.04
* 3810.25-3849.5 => 0.872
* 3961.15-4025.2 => 1.73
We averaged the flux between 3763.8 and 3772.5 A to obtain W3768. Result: 1.17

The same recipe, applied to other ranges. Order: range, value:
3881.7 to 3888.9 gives 1.14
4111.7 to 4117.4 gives 2.15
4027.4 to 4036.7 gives 1.94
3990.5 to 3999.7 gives 1.9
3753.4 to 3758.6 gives 1.12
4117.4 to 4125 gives 2.14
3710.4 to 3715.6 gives 1.29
